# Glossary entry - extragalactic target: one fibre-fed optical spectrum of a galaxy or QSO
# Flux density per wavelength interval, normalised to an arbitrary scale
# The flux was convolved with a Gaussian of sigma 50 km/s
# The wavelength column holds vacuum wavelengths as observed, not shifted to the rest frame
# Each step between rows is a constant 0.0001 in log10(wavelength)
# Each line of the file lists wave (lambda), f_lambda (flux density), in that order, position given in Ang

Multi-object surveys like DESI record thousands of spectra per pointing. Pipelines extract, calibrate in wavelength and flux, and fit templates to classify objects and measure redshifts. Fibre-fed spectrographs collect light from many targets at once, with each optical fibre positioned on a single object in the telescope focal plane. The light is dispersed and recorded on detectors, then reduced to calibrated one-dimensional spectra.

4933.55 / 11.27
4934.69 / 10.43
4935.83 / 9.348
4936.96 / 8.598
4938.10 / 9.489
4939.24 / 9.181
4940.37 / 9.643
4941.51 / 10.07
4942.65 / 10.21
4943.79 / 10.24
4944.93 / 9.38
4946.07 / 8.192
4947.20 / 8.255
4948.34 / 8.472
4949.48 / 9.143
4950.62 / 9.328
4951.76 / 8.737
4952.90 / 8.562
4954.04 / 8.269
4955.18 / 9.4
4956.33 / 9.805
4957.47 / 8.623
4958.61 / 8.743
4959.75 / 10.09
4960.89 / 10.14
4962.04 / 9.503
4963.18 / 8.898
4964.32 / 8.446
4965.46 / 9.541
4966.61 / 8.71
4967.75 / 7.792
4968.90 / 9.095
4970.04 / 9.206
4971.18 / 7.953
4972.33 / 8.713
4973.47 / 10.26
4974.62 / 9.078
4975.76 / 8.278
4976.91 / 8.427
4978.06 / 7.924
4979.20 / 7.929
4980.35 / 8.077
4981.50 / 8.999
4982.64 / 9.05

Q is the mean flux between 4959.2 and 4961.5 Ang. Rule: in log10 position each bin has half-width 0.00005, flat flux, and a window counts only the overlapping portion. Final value 10.1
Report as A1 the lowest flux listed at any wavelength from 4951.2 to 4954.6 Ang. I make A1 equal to 8.269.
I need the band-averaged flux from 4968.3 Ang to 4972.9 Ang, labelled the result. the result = 8.74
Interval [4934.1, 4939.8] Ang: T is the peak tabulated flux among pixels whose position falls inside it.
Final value 10.43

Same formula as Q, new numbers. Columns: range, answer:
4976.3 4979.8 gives 8.08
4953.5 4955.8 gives 8.83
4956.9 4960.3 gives 9.16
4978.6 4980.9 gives 8.01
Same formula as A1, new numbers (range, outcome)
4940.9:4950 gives 8.192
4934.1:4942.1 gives 8.598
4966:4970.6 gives 7.792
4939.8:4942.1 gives 9.643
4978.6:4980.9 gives 7.929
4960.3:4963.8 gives 8.898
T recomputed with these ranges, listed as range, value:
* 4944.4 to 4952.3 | 9.38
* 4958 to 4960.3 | 10.09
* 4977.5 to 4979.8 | 7.929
